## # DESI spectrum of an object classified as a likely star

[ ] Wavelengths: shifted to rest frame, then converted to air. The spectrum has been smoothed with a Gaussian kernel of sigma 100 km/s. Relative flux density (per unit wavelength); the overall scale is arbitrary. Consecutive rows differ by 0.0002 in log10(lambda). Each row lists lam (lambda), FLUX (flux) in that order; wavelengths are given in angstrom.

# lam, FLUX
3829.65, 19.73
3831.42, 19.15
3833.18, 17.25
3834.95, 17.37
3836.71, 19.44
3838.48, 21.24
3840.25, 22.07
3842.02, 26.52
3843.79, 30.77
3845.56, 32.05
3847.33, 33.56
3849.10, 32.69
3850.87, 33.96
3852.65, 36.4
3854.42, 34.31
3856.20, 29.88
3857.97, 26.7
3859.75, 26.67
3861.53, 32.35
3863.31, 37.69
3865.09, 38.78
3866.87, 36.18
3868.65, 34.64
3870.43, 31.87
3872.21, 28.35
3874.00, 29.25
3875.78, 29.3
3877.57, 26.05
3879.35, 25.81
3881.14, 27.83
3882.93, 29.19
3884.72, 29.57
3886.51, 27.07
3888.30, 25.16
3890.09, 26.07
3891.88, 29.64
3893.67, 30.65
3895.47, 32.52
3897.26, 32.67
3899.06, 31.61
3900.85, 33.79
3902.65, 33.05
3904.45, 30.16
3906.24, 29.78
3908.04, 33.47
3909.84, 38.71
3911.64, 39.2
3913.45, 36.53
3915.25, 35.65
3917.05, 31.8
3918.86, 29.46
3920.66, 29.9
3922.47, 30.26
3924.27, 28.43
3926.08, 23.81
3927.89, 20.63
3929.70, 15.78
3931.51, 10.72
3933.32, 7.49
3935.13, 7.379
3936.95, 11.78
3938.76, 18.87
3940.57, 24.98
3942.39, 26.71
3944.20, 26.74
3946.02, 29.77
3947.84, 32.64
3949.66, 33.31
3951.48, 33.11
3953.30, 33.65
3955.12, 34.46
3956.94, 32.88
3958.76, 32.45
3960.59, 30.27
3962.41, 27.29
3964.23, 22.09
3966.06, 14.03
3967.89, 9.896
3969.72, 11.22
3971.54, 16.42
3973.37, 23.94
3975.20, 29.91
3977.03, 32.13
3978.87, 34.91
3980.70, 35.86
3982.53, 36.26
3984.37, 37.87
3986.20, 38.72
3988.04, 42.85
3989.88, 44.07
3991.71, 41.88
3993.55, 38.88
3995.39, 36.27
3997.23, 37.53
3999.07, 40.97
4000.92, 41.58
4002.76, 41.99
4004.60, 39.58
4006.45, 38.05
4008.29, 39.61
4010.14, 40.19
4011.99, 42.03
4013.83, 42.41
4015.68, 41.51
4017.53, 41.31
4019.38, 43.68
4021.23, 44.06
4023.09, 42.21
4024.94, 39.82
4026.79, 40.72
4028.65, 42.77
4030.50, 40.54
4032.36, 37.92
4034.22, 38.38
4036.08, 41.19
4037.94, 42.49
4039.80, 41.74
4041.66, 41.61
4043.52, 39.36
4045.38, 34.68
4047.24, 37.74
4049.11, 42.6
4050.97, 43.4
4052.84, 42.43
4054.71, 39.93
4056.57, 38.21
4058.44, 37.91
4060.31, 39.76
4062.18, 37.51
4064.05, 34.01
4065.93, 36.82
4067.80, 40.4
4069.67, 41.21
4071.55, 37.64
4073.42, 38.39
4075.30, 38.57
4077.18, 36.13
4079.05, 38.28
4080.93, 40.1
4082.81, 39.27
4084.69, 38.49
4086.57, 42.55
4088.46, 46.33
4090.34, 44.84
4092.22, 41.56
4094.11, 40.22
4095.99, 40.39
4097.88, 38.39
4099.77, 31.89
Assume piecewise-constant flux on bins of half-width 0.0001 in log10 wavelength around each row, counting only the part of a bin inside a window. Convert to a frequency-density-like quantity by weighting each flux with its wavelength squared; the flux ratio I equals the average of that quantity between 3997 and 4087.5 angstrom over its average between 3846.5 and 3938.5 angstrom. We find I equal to 1.49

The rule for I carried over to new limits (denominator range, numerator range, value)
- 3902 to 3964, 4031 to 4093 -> 1.54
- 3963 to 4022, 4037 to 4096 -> 1.18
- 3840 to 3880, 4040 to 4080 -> 1.38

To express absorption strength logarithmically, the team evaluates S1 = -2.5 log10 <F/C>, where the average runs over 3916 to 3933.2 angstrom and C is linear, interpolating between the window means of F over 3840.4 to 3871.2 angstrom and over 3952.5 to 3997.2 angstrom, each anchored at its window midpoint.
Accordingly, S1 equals 0.30 mag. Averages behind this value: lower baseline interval 32.4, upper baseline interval 30.9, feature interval 23.8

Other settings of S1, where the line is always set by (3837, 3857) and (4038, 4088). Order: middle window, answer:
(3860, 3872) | -0.12 mag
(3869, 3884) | 0.09 mag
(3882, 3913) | 0.03 mag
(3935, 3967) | 0.28 mag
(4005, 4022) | -0.12 mag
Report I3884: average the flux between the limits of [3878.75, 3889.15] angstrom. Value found 27.5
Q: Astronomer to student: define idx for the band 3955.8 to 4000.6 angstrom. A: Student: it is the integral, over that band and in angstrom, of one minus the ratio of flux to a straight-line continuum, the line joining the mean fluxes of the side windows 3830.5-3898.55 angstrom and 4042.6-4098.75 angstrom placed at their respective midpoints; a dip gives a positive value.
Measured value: 4.59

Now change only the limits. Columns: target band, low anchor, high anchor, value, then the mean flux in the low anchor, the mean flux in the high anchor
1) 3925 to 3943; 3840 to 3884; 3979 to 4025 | 9.6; 31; 40.3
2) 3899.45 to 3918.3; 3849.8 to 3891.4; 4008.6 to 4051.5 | -0.6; 30.6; 40.9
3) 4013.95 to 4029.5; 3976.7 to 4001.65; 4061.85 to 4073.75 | -1.5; 38.7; 38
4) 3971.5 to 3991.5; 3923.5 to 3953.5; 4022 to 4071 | -3.7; 22.4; 39.8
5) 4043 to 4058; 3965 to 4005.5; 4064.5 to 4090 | -0.8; 33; 39.6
